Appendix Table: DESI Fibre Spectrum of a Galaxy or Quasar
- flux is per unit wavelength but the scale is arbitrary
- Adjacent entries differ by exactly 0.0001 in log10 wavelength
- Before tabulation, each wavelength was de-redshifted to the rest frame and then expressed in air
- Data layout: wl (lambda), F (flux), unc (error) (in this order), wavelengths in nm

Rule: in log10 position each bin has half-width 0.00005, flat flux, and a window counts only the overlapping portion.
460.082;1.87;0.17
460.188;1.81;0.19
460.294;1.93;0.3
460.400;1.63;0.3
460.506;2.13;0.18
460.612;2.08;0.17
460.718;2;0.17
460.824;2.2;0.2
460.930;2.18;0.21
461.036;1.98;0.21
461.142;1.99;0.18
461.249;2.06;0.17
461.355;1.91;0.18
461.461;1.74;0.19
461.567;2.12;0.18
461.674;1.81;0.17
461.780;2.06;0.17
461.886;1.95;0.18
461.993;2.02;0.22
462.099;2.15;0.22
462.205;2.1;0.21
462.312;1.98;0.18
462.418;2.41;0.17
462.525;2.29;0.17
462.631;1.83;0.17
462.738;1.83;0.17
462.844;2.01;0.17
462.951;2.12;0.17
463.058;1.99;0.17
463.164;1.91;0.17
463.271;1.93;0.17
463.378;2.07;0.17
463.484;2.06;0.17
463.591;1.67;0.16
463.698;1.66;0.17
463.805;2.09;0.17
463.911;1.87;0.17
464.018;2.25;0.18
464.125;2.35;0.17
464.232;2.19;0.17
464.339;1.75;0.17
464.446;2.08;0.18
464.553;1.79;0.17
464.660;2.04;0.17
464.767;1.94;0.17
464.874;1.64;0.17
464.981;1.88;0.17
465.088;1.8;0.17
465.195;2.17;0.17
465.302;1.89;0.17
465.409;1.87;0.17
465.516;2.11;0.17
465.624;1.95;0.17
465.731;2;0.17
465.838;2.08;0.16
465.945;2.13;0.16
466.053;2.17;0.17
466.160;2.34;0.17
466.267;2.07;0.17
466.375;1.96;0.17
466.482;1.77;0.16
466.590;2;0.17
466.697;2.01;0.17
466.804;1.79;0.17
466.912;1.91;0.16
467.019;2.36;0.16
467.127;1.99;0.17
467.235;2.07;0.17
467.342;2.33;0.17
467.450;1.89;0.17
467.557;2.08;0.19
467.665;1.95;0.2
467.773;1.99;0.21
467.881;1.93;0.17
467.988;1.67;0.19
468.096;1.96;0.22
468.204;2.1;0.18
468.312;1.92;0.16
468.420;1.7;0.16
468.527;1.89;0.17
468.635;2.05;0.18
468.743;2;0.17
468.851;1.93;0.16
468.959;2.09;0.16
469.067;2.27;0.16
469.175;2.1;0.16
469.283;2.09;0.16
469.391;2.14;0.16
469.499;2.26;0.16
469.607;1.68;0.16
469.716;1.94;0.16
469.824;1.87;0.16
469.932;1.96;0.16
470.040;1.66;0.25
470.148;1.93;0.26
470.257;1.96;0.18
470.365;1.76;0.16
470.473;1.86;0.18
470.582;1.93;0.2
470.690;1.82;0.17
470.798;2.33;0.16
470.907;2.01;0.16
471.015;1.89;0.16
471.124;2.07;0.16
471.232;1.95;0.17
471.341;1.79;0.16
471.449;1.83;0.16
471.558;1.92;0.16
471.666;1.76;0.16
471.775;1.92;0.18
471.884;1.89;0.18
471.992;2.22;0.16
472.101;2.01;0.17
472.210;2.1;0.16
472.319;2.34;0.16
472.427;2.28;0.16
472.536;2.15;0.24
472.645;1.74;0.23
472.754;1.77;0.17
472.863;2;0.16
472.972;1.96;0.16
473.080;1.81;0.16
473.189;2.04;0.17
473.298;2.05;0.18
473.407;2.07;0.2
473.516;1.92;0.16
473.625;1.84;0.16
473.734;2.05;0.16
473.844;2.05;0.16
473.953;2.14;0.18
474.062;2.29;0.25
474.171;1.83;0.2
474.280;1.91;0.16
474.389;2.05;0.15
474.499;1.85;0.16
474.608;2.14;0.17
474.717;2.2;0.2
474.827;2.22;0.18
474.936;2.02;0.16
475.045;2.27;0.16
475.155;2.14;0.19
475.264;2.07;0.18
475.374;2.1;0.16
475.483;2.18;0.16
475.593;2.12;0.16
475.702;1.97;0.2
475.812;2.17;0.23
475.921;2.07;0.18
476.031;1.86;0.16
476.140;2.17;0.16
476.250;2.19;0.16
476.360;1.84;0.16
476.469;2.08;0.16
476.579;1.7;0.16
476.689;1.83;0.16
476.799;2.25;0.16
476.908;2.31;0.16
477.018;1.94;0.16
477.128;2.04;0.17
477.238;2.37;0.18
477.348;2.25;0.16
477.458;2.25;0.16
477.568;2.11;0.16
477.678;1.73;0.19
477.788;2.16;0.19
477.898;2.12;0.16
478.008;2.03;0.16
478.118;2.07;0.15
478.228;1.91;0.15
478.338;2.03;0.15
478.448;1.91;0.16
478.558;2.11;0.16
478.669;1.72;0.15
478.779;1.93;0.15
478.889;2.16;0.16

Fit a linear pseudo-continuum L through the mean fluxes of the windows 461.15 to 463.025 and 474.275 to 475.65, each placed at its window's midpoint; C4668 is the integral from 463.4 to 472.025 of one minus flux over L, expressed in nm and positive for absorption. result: 0.35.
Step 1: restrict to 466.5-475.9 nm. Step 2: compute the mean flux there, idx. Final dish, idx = 2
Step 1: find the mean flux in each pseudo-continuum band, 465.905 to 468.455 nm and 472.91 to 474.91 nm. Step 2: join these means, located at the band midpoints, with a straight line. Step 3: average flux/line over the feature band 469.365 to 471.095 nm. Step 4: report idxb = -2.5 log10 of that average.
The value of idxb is 0.04 mag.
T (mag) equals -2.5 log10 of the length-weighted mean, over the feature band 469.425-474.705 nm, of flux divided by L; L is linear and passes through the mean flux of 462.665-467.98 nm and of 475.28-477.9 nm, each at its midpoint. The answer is 0.04 mag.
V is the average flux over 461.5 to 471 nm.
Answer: 1.99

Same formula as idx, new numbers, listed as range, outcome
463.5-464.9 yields 1.96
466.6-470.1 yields 1.99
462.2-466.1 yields 2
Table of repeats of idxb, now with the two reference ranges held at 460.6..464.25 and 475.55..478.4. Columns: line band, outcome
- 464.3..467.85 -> 0.02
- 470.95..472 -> 0.07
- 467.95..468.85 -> 0.07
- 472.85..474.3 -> 0.03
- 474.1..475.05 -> 0.00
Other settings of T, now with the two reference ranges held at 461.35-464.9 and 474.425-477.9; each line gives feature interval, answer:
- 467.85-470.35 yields 0.04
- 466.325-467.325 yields 0.01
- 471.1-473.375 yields 0.04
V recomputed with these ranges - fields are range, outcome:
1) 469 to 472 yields 1.95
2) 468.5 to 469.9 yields 2.02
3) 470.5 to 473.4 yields 1.98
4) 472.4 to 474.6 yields 1.99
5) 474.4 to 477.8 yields 2.08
